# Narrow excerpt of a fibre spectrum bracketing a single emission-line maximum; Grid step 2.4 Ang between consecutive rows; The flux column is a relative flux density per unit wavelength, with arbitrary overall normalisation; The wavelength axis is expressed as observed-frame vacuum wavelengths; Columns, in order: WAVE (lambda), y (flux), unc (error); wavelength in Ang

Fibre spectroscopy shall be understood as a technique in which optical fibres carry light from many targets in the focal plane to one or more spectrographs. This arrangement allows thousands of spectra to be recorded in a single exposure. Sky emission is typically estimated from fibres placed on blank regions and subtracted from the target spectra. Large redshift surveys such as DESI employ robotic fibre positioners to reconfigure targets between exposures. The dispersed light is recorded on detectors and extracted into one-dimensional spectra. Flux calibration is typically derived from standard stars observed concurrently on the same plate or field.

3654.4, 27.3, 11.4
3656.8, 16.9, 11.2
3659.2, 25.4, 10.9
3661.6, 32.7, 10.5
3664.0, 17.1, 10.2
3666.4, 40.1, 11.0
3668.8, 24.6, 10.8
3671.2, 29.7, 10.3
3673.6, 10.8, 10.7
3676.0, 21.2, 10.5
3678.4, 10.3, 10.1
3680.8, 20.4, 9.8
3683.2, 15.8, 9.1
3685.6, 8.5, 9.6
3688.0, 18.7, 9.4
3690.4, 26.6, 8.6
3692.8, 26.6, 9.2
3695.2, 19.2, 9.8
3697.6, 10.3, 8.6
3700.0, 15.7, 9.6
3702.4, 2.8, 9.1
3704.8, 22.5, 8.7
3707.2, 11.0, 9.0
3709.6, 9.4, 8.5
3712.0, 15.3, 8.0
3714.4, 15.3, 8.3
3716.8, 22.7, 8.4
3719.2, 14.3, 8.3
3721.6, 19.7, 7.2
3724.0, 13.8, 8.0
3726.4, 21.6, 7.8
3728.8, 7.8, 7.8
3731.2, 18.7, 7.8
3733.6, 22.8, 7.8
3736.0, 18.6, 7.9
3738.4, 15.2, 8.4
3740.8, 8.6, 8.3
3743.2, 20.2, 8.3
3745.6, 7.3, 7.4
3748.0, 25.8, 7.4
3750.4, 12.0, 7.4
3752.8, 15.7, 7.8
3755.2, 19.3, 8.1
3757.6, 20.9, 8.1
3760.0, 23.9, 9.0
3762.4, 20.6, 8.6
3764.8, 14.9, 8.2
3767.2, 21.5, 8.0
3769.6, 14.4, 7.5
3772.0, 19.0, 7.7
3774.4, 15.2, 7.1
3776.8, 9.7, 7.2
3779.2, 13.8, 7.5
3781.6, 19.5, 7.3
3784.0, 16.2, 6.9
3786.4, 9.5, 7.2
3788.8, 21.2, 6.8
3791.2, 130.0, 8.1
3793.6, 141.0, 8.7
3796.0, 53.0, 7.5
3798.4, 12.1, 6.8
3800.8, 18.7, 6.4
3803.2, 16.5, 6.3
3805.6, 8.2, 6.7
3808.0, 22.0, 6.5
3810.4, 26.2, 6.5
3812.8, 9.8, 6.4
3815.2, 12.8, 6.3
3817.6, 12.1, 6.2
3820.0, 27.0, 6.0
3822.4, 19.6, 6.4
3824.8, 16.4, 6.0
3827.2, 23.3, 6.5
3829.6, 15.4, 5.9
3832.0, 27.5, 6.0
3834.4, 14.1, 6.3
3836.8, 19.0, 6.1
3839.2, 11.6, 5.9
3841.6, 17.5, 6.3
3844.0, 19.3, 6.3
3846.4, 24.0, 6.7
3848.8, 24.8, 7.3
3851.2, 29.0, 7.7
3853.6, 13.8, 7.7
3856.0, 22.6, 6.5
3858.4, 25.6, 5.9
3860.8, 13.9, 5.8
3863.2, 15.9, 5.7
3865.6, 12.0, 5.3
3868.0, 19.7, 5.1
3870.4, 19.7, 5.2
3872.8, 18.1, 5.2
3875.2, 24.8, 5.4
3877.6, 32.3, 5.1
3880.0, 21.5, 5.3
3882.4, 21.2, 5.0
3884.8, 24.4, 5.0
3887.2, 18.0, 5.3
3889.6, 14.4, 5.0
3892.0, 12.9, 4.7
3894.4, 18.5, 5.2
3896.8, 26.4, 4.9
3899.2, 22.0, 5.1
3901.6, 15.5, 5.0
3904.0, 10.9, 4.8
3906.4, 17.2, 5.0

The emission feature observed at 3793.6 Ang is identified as [O II] 3727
